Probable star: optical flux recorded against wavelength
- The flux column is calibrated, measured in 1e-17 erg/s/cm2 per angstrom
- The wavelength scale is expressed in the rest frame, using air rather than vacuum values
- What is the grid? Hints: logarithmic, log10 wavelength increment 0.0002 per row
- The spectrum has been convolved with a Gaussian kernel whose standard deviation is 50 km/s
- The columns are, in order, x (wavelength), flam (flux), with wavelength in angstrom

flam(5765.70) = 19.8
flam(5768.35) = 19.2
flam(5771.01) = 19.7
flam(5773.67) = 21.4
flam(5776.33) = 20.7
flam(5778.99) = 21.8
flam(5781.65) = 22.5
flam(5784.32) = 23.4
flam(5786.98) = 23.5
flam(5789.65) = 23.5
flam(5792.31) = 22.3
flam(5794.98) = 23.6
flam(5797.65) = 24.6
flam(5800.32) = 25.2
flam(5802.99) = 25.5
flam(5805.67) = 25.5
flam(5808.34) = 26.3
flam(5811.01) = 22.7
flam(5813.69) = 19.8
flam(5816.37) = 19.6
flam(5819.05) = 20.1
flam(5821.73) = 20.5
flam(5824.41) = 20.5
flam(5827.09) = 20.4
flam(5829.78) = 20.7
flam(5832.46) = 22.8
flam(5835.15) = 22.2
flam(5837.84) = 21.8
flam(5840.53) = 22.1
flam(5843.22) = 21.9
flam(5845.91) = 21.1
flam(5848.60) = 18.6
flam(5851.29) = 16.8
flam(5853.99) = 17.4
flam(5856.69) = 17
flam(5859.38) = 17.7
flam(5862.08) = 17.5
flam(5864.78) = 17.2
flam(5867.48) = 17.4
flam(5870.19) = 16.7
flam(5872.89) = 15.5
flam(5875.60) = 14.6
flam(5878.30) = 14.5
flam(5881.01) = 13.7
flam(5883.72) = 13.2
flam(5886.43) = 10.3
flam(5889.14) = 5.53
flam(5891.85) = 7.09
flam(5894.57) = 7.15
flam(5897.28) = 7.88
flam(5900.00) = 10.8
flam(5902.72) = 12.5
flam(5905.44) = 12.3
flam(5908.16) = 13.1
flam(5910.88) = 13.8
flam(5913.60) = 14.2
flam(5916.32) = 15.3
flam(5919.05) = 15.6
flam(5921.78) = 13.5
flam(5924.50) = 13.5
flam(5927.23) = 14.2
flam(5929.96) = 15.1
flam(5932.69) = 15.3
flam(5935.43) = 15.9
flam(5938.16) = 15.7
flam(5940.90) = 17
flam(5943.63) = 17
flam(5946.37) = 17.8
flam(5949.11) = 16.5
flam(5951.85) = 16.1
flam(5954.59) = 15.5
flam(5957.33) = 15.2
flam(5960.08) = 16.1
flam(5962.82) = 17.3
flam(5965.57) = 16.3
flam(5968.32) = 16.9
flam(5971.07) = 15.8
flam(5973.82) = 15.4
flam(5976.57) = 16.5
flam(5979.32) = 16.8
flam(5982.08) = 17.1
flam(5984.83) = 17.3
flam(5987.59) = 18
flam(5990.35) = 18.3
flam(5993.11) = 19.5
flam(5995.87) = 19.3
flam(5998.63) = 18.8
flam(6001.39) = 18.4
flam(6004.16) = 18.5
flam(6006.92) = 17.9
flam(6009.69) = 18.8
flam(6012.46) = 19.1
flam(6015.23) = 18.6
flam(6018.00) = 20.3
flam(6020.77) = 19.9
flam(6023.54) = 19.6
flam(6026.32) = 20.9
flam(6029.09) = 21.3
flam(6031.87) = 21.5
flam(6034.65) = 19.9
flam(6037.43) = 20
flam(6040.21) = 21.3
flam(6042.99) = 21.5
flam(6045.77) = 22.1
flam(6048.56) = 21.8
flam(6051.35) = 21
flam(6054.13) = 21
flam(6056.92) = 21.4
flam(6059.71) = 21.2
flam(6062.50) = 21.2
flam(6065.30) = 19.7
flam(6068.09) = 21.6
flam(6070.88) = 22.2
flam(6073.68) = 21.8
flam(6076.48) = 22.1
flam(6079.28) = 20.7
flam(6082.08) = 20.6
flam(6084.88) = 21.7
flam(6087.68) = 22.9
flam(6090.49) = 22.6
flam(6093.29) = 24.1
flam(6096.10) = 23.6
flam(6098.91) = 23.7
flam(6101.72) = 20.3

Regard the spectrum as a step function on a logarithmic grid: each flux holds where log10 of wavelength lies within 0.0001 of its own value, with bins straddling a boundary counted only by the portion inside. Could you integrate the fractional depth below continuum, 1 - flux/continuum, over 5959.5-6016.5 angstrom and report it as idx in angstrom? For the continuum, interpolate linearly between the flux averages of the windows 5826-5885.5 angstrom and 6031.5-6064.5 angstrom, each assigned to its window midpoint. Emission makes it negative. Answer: 7.1 angstrom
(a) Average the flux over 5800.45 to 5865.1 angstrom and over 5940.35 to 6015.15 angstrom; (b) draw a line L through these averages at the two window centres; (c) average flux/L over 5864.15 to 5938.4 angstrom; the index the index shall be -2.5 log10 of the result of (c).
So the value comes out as 0.40 mag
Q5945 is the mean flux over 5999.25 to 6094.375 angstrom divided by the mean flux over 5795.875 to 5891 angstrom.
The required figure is 1.09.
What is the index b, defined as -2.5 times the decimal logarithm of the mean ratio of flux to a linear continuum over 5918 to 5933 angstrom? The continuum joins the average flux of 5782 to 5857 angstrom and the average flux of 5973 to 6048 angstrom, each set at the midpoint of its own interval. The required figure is 0.372 mag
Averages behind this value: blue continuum 21.8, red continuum 19.2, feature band 14.5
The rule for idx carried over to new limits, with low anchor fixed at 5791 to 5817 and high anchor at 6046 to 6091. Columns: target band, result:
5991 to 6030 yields 4.66 angstrom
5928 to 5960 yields 9.12 angstrom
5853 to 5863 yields 2.49 angstrom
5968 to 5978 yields 2.77 angstrom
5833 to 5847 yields 0.86 angstrom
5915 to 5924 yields 3.18 angstrom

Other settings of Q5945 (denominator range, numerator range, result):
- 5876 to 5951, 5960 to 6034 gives 1.38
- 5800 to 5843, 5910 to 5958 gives 0.70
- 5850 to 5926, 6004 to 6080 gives 1.51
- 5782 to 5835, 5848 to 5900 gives 0.61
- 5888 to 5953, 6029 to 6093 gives 1.59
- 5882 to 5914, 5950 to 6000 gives 1.61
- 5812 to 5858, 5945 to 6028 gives 0.88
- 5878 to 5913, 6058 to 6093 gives 1.99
